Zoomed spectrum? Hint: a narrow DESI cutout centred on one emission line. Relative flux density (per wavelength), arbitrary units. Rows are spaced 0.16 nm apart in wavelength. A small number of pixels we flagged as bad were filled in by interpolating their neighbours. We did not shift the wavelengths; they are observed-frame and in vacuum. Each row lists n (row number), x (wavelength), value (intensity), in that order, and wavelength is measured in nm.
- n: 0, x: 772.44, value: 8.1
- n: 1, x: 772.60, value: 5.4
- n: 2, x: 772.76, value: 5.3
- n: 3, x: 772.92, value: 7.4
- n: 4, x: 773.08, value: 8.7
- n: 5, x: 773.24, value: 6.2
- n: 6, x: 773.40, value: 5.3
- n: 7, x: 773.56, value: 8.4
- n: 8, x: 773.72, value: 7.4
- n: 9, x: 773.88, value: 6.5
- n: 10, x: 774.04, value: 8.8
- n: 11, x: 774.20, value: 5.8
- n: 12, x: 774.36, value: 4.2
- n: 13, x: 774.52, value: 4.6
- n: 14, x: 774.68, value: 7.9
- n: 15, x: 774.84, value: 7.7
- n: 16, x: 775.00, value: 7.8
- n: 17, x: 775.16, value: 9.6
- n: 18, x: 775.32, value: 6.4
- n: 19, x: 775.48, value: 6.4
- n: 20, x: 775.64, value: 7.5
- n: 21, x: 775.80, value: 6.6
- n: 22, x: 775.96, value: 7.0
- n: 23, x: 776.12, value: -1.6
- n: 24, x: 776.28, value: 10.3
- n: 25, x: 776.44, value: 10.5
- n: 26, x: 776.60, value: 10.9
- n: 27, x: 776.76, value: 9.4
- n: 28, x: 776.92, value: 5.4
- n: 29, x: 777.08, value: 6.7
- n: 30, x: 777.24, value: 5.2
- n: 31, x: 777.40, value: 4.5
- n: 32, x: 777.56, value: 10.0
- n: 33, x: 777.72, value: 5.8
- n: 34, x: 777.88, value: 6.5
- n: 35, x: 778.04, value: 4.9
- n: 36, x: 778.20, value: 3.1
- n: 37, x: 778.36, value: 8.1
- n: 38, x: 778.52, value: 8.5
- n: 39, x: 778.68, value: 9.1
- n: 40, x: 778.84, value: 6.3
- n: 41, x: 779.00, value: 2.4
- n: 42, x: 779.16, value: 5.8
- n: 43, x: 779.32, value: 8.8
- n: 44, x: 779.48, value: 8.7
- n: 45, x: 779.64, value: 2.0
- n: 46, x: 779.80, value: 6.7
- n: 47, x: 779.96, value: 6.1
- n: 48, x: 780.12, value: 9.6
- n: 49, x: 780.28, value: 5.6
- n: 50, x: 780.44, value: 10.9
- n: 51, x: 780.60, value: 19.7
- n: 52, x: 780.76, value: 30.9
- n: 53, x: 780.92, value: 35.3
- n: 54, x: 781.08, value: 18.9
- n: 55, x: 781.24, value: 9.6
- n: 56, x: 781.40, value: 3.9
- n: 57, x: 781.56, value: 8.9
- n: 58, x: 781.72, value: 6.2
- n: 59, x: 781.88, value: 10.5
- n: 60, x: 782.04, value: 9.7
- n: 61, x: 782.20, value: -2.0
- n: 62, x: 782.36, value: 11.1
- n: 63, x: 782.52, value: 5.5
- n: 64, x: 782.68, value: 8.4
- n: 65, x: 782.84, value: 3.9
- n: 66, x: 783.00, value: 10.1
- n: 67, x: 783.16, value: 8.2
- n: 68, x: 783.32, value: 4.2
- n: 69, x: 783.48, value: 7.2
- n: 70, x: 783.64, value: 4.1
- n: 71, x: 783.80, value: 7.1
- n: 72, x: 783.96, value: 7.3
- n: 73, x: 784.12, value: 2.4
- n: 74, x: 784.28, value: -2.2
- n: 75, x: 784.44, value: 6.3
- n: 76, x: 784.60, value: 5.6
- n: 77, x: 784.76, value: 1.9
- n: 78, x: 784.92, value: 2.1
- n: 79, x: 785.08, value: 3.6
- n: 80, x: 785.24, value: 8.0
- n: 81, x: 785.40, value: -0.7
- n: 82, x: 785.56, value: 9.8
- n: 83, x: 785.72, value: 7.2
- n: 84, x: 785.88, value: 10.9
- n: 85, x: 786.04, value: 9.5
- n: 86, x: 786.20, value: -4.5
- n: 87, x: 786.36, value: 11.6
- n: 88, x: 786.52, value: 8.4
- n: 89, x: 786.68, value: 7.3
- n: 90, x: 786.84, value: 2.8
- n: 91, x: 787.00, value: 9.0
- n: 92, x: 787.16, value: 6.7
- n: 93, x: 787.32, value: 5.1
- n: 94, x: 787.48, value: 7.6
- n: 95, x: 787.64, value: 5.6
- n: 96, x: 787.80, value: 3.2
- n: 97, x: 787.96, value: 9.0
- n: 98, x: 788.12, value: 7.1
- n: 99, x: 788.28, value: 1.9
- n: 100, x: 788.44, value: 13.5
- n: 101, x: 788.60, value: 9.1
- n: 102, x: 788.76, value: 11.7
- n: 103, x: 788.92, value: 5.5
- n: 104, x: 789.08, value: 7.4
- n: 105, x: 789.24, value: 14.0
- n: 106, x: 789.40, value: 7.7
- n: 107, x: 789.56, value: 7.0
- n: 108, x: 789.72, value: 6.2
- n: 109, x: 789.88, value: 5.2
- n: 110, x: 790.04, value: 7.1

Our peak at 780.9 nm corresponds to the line H-gamma 4340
